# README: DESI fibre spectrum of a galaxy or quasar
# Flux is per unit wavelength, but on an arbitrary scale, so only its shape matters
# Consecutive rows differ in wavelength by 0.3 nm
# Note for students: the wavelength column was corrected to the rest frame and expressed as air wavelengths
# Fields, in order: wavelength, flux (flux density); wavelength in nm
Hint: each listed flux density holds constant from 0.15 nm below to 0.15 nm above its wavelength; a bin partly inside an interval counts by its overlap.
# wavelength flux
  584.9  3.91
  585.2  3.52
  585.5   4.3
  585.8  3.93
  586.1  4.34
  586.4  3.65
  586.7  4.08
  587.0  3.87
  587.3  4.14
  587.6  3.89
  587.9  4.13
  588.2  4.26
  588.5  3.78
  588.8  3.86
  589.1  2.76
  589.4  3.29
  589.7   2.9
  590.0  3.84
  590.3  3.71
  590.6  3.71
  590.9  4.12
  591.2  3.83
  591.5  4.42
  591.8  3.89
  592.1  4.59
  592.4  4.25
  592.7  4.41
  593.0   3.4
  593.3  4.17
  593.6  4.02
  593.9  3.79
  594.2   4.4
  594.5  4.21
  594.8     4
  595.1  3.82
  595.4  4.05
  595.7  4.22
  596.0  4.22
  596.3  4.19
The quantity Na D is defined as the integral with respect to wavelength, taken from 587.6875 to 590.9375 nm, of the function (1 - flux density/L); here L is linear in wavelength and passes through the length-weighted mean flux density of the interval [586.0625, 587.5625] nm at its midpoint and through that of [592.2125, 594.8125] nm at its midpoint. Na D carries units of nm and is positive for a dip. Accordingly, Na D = 0.29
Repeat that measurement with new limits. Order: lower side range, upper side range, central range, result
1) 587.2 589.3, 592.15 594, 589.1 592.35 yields 0.117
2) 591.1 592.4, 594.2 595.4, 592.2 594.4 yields 0.029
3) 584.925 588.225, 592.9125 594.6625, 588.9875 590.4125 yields 0.250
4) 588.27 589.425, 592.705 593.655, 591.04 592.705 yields -0.181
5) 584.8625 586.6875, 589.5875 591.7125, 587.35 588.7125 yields -0.046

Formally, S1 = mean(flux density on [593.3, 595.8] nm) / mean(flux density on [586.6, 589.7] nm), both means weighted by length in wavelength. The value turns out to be 1.08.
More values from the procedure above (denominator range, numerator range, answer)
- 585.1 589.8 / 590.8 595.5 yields 1.07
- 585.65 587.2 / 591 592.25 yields 1.05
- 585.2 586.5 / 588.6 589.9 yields 0.81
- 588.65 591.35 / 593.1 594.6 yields 1.15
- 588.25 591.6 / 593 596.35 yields 1.11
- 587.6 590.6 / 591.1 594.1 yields 1.12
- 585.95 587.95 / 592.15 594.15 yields 1.01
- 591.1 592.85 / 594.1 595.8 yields 0.97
